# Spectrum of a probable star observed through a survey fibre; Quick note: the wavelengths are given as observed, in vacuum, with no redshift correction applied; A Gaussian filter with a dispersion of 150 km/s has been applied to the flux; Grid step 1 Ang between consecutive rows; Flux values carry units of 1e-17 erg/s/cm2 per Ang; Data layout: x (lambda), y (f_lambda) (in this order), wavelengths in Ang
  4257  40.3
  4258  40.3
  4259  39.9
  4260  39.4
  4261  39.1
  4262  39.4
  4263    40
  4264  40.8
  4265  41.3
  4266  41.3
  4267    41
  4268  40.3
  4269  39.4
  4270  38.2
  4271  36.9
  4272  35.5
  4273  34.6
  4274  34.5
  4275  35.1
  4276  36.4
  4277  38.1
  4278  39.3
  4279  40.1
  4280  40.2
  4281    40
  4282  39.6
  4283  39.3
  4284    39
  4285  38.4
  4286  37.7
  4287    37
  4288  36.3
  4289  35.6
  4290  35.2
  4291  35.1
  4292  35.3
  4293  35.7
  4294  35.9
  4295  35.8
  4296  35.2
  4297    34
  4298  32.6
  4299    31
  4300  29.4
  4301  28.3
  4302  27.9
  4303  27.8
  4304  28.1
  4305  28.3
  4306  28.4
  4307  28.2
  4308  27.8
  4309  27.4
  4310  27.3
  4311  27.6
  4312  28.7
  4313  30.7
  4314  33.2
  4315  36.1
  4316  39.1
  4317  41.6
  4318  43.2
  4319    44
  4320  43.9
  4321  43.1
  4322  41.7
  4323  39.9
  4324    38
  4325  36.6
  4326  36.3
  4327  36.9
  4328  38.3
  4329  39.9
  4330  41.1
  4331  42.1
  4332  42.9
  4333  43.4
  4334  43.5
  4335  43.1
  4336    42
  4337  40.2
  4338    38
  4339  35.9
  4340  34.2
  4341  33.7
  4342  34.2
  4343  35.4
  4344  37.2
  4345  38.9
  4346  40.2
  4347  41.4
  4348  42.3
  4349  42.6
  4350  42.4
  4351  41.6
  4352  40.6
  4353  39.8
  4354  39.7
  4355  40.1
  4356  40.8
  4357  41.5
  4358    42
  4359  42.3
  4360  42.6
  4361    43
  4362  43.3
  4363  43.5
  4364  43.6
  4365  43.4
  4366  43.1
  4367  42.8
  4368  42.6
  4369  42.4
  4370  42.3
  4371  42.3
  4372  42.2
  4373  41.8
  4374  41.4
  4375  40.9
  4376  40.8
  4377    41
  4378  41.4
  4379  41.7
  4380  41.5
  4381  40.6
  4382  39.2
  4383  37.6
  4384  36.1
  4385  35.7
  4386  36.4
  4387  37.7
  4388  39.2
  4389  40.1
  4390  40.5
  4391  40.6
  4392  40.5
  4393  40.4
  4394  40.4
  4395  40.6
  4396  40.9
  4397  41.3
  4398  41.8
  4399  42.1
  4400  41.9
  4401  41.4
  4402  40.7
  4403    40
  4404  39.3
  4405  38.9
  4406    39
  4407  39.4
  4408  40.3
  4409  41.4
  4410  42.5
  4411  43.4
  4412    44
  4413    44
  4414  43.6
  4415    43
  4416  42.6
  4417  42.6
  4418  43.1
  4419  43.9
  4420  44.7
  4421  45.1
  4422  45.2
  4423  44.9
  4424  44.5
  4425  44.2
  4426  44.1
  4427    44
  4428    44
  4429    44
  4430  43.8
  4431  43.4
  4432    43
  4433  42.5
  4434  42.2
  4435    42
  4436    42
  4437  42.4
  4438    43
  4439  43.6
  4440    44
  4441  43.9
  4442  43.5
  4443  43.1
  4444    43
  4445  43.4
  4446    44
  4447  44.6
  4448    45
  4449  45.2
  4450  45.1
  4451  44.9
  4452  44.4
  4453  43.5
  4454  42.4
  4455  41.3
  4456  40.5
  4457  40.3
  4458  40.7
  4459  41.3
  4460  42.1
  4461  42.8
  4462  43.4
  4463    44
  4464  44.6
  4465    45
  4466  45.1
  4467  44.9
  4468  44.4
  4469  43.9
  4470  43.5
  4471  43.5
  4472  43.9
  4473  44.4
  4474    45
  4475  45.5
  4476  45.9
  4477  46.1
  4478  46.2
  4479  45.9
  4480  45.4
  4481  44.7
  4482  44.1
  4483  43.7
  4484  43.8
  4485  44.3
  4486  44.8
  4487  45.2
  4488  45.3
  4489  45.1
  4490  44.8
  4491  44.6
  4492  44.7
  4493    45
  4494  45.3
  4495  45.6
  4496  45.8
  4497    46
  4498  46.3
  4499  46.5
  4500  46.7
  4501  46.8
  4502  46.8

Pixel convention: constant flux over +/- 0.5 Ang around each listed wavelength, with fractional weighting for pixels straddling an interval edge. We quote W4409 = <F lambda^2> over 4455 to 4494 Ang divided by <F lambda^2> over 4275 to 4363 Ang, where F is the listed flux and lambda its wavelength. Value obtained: 1.27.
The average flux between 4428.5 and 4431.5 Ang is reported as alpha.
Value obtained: 43.7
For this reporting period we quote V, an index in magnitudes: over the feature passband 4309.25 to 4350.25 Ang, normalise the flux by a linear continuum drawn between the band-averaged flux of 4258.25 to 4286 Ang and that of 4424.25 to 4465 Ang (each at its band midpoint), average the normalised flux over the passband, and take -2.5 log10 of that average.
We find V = 0.050 mag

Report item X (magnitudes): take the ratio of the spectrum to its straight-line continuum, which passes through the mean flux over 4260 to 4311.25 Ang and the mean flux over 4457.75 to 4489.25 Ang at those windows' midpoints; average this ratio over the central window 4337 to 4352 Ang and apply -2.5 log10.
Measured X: -0.01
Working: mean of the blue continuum 35.3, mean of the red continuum 44.4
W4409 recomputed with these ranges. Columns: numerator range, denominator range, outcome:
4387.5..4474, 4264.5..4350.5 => 1.23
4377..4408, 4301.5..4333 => 1.16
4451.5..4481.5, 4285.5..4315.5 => 1.48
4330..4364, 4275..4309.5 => 1.21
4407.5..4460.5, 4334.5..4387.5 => 1.11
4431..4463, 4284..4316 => 1.42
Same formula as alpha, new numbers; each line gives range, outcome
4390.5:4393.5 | 40.5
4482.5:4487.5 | 44.4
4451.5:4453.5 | 44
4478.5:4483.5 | 44.8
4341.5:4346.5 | 37.2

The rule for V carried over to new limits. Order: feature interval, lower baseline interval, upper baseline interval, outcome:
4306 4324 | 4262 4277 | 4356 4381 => 0.136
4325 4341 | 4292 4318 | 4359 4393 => -0.122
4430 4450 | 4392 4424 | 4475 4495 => -0.003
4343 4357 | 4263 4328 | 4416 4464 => -0.048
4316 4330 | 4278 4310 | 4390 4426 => -0.123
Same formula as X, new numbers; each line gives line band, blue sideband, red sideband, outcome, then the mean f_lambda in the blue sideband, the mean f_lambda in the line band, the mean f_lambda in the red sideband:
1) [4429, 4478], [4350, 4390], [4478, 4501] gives 0.009 mag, 41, 43.6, 45.2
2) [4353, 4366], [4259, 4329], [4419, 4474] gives -0.074 mag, 36.1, 42.1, 43.6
